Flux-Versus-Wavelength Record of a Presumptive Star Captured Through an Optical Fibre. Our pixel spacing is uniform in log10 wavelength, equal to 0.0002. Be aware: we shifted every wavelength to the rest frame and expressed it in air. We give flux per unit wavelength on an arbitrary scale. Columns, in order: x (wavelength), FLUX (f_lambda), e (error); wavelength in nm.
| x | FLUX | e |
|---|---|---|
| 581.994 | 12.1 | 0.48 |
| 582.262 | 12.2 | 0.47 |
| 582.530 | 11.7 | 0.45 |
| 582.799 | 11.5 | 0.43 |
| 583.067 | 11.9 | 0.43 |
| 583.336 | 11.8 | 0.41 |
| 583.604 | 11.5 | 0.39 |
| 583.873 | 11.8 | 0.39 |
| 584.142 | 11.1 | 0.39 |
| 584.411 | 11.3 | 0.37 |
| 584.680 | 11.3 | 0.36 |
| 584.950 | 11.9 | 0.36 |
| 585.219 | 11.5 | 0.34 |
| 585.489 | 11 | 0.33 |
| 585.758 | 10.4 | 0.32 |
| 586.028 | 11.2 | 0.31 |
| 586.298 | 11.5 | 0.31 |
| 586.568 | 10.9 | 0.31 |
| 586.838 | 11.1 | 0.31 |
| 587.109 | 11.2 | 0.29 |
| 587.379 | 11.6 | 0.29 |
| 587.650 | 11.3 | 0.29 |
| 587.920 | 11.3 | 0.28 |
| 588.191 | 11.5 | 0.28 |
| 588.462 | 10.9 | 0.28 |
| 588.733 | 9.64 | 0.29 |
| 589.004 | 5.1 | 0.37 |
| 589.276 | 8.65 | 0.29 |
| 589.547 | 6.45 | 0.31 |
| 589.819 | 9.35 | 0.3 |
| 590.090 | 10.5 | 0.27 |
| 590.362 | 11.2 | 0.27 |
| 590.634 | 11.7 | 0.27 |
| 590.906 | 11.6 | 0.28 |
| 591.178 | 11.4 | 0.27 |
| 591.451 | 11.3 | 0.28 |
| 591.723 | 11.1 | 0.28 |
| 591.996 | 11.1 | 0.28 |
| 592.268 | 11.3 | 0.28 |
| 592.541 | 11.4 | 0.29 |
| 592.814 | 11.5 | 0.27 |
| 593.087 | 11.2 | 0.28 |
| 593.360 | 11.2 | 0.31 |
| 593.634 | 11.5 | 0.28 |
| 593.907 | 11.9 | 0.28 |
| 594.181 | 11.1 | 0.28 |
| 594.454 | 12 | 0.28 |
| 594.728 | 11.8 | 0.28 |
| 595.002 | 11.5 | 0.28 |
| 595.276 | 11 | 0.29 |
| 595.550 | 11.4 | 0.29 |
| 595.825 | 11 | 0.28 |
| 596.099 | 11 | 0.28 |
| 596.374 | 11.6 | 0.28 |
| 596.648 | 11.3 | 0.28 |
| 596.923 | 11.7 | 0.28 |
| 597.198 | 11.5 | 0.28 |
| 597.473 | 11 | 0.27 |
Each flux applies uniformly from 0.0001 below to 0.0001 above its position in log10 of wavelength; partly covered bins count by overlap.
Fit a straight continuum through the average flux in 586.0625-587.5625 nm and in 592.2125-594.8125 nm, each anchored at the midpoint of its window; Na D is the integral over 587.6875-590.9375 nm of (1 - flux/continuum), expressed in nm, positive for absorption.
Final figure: 0.44 nm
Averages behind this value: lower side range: 11.3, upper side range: 11.5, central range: 9.81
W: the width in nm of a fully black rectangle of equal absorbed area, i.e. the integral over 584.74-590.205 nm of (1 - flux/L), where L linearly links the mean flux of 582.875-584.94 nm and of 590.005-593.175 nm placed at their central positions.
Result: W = 0.51 nm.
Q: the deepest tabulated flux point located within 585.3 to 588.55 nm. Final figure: 10.4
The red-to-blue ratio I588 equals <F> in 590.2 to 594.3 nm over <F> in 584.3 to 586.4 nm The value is 1.01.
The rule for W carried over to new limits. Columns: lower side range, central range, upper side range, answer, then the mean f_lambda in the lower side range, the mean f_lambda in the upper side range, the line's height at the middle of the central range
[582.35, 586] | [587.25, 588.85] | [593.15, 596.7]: 0.053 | 11.4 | 11.4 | 11.4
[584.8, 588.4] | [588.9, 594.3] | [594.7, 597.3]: 0.359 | 11.3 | 11.4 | 11.3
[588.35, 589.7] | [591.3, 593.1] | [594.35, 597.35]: -0.303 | 8.11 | 11.4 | 9.65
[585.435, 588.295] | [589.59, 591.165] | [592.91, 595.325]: 0.095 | 11.2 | 11.5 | 11.3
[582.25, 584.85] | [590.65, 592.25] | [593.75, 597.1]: 0.022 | 11.6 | 11.4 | 11.5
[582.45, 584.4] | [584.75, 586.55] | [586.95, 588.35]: 0.038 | 11.6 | 11.4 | 11.5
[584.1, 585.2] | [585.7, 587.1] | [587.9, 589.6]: -0.089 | 11.4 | 9.05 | 10.4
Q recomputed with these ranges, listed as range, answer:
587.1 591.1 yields 5.1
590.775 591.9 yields 11.1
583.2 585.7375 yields 11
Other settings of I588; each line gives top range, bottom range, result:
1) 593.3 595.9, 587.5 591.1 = 1.15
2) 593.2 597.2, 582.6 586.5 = 1.00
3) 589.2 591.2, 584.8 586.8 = 0.90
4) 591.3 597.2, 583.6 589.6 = 1.07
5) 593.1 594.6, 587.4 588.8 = 1.04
